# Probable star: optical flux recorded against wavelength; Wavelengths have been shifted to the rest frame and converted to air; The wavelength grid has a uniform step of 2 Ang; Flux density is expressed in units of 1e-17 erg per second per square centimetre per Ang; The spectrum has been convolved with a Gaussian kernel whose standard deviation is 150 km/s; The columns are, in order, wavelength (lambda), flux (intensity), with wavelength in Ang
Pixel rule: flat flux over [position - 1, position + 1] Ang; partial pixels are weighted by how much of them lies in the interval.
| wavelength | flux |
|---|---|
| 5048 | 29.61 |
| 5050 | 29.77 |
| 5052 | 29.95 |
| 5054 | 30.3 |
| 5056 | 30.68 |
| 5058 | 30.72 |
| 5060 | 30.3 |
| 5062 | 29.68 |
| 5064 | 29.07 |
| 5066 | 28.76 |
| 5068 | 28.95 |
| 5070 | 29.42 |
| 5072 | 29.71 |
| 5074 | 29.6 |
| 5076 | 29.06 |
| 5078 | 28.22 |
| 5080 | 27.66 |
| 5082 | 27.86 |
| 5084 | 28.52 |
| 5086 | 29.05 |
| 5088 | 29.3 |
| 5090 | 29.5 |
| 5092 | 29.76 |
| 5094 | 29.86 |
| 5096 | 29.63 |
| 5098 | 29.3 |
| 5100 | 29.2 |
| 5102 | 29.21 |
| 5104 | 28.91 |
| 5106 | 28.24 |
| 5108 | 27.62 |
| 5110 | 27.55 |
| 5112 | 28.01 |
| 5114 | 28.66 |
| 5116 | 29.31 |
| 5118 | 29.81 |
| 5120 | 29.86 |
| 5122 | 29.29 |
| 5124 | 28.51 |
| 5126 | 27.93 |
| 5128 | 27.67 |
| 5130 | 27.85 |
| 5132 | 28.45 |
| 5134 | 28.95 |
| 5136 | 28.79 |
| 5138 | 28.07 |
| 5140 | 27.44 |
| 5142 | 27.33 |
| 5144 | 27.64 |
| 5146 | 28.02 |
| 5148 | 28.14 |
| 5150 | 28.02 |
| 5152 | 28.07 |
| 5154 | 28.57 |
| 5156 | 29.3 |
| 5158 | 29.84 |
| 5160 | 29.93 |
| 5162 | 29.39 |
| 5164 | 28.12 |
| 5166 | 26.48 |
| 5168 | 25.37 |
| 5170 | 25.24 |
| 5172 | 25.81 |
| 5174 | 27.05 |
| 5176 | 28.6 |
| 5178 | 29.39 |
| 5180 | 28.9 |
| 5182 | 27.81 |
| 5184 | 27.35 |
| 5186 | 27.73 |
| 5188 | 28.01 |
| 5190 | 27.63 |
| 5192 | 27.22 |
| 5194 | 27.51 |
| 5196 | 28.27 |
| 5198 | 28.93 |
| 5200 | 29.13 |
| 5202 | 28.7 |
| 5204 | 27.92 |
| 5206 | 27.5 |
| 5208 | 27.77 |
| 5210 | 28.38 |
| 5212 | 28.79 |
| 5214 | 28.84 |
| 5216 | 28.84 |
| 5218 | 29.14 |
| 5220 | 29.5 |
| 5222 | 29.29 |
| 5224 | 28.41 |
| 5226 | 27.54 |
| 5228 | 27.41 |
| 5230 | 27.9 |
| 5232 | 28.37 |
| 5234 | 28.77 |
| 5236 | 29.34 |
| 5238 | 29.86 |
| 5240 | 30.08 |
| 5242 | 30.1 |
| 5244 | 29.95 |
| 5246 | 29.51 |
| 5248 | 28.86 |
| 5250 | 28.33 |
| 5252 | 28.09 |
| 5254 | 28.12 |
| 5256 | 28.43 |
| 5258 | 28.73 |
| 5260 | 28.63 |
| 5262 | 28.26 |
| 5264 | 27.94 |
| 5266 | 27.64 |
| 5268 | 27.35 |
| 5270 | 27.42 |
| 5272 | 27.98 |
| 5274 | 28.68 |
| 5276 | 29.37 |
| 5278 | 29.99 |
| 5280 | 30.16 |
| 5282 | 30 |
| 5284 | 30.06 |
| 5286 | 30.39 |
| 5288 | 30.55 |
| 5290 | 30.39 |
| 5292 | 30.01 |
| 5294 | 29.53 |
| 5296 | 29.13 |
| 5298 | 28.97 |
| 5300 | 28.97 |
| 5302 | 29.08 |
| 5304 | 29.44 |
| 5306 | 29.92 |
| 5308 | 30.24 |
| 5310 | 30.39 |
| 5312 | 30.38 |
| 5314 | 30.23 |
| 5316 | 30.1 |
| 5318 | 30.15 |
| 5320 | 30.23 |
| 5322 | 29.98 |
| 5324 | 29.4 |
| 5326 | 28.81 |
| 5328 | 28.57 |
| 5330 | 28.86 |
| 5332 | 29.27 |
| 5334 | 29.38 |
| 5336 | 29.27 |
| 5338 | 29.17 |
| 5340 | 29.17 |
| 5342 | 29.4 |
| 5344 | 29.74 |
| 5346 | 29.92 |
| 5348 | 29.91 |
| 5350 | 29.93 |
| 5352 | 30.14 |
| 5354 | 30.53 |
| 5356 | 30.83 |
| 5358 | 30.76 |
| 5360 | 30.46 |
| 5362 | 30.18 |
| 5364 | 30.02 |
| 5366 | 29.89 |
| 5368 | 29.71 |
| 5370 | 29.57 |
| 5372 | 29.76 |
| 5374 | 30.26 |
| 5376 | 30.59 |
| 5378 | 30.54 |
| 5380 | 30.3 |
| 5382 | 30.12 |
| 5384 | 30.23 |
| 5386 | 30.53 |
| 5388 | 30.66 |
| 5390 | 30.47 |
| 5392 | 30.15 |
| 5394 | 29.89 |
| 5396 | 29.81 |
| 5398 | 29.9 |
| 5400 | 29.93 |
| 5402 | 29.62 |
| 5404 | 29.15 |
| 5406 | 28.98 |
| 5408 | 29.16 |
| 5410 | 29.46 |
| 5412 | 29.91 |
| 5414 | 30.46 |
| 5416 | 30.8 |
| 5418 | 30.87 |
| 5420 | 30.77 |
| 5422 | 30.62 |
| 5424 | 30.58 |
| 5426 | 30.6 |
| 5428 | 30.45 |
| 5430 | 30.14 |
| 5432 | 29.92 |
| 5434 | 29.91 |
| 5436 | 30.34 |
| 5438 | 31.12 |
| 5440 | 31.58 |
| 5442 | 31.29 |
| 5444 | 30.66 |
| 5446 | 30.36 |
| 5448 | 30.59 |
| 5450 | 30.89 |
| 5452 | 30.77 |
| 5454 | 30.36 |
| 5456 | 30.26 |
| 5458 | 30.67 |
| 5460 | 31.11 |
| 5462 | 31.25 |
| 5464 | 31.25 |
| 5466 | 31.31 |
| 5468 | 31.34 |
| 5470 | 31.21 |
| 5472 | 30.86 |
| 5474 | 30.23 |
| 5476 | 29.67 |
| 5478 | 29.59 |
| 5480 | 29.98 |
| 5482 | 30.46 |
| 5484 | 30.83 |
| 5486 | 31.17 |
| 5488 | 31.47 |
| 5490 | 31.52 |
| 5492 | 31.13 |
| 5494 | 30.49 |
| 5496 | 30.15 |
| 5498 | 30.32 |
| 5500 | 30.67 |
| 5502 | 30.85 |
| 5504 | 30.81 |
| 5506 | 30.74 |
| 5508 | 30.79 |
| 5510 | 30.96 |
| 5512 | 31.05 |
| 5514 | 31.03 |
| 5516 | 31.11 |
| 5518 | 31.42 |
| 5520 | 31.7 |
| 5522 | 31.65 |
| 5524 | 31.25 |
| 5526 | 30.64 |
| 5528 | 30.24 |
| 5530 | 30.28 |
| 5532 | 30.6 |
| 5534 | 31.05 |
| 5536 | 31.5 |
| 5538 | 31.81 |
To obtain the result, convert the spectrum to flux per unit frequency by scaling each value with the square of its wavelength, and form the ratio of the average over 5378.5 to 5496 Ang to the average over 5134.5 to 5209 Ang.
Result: 1.20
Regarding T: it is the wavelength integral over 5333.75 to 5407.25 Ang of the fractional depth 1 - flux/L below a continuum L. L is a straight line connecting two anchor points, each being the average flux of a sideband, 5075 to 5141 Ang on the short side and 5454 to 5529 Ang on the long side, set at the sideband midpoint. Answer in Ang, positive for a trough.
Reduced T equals 0.5 Ang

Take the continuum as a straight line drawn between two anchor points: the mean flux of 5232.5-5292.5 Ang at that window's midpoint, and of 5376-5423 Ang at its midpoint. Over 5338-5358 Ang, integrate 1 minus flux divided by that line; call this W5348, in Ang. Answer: -0.2 Ang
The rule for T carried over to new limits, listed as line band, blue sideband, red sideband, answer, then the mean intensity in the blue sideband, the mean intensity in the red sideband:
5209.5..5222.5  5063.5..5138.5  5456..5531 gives 0.2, 28.8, 30.8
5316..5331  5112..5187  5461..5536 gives 0.0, 28.2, 30.8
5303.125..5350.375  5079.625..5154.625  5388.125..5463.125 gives 0.2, 28.6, 30.4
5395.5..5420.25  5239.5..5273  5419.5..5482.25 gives 0.2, 28.5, 30.6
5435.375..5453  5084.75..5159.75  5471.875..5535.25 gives -0.2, 28.7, 30.8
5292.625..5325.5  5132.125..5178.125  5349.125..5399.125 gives -0.2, 28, 30.2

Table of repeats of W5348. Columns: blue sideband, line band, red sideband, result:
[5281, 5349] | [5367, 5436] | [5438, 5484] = 0.41 Ang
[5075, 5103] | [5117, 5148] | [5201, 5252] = 0.60 Ang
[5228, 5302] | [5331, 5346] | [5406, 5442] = 0.14 Ang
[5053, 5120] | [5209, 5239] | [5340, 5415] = 0.88 Ang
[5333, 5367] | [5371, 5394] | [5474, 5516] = -0.16 Ang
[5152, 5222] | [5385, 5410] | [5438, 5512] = 0.19 Ang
